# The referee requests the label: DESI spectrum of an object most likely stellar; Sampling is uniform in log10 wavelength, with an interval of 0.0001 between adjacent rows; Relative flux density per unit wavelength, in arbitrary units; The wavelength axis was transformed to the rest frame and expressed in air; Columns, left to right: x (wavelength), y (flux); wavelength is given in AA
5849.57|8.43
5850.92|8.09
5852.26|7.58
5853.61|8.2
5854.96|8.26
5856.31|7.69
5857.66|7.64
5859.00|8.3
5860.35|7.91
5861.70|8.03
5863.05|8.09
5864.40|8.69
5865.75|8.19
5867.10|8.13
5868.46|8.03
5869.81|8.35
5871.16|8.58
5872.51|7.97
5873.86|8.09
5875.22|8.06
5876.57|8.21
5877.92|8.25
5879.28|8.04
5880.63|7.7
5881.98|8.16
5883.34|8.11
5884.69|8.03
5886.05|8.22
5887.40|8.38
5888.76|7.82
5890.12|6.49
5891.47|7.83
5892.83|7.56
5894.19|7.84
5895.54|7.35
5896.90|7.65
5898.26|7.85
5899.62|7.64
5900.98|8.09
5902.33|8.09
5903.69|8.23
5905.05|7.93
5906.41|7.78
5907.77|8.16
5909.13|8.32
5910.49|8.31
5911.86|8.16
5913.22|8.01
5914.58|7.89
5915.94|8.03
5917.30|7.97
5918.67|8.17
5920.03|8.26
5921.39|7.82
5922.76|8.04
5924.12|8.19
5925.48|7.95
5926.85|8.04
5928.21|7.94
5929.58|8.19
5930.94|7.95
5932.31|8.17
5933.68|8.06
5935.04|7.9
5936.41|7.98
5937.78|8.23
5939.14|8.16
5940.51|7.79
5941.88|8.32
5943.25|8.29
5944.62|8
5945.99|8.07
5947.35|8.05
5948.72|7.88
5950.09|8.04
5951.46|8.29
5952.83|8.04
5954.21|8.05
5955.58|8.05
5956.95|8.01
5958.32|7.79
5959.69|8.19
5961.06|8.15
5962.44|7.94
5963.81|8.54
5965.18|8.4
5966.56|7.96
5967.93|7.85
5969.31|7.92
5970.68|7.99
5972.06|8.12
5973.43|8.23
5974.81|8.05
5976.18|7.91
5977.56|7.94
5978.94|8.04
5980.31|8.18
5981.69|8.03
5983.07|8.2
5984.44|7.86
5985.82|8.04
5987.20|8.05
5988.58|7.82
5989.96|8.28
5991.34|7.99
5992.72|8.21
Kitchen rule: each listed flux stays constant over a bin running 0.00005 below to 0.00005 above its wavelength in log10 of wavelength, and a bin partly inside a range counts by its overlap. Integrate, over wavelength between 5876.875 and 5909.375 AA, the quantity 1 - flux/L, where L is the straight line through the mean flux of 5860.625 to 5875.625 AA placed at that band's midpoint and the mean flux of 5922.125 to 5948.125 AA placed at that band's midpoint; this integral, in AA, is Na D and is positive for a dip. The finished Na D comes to 1.0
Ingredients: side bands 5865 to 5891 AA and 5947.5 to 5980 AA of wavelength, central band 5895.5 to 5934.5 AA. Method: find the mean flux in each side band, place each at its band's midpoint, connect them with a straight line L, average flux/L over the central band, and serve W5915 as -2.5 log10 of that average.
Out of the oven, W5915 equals 0.00 mag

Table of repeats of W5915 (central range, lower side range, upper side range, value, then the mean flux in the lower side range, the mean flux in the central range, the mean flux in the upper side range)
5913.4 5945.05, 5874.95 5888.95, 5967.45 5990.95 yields 0.00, 8.1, 8.06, 8.03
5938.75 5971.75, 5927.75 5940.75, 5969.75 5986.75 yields 0.00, 8.05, 8.07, 8.05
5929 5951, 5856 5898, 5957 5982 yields 0.00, 7.98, 8.07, 8.07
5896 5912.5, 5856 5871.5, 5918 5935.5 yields 0.01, 8.14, 8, 8.06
